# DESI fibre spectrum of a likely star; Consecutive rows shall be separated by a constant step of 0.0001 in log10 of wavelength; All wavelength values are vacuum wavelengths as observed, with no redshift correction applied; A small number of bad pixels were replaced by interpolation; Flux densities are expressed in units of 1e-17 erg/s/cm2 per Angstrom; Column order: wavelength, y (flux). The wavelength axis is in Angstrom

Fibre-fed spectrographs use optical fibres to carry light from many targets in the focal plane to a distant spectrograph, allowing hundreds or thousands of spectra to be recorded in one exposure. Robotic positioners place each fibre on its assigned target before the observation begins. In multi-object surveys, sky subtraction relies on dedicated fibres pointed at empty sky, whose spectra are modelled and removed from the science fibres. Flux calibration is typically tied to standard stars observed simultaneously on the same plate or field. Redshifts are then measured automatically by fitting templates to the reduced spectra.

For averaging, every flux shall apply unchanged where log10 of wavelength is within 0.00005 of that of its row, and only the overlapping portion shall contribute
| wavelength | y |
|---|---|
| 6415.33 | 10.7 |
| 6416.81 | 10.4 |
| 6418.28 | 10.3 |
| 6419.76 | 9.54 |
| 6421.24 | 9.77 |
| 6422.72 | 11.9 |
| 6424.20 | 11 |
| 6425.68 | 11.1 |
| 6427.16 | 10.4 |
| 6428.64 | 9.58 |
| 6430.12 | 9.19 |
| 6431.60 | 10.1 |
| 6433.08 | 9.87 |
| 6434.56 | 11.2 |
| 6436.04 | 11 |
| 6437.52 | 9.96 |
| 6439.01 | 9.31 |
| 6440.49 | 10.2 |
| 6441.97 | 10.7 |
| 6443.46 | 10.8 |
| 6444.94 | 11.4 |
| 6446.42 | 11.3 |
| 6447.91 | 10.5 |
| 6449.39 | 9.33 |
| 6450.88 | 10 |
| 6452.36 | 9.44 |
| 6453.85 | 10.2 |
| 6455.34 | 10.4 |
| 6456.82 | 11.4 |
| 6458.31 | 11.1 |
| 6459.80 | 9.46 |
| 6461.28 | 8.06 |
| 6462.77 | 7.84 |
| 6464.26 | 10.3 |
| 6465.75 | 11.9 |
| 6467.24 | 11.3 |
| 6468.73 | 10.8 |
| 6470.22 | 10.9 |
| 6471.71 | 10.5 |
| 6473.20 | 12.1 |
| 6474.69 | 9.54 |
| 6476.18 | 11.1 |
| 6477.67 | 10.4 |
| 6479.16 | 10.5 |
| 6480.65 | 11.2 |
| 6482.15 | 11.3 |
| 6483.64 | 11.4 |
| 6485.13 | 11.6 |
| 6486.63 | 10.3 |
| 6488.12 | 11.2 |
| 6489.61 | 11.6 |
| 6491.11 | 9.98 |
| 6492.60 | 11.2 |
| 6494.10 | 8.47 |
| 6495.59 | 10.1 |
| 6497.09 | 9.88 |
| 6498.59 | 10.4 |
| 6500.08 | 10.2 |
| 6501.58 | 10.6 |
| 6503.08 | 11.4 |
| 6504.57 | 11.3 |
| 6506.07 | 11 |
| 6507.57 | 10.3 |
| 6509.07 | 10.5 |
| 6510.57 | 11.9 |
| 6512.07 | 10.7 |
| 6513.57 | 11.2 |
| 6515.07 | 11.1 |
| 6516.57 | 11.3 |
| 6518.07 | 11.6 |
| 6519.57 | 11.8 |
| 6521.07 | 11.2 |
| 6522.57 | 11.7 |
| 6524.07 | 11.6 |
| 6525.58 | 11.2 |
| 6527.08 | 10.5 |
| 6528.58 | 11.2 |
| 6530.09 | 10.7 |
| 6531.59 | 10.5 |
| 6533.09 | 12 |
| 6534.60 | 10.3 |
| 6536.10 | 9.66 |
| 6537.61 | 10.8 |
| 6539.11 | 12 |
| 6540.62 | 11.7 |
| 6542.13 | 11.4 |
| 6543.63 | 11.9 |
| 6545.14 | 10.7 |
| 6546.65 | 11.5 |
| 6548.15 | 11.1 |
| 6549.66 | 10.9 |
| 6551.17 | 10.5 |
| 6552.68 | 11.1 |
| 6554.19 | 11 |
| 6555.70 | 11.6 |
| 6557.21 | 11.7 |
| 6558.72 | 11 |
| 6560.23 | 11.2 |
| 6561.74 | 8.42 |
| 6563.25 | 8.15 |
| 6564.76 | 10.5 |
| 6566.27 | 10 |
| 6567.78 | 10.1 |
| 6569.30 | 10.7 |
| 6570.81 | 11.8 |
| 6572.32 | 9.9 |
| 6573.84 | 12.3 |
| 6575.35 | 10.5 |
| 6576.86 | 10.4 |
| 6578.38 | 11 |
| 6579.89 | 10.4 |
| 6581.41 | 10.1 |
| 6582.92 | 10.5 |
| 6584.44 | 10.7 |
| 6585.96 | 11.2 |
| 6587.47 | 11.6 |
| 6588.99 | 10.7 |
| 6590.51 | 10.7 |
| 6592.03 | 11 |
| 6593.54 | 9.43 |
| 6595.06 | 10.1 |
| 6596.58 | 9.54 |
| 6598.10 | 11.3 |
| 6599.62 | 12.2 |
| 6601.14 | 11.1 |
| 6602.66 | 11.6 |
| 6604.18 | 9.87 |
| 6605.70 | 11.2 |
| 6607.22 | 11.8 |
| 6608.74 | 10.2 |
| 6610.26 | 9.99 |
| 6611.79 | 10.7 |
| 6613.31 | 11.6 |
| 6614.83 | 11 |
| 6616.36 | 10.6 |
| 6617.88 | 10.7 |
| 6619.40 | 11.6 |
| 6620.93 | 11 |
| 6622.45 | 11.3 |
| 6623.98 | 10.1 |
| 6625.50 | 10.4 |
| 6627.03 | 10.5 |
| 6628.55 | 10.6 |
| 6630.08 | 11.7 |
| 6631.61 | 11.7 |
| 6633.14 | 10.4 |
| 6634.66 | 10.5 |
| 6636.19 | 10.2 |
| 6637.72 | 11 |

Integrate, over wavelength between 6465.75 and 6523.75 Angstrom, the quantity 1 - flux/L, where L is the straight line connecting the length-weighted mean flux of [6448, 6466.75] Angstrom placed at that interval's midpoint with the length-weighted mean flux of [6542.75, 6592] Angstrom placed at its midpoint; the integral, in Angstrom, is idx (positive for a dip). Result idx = -3.7 Angstrom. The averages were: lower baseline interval 9.99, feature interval 10.9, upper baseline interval 10.8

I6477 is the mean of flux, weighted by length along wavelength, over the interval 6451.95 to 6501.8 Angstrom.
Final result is 10.5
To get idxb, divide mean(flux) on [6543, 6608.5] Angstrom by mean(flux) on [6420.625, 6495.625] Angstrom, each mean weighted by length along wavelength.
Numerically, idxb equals 1.03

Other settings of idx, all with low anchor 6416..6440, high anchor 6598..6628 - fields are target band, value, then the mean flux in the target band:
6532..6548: -0.75 Angstrom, 11.2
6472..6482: -0.35 Angstrom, 10.8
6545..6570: 0.33 Angstrom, 10.6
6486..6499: 0.20 Angstrom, 10.3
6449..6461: 0.32 Angstrom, 10.1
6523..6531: -0.32 Angstrom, 11.1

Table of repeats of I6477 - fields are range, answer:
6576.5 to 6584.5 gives 10.5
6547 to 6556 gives 11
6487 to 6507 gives 10.6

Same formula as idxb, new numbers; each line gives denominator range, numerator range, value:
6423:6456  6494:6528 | 1.06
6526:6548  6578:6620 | 0.98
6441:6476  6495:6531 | 1.05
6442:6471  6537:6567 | 1.05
